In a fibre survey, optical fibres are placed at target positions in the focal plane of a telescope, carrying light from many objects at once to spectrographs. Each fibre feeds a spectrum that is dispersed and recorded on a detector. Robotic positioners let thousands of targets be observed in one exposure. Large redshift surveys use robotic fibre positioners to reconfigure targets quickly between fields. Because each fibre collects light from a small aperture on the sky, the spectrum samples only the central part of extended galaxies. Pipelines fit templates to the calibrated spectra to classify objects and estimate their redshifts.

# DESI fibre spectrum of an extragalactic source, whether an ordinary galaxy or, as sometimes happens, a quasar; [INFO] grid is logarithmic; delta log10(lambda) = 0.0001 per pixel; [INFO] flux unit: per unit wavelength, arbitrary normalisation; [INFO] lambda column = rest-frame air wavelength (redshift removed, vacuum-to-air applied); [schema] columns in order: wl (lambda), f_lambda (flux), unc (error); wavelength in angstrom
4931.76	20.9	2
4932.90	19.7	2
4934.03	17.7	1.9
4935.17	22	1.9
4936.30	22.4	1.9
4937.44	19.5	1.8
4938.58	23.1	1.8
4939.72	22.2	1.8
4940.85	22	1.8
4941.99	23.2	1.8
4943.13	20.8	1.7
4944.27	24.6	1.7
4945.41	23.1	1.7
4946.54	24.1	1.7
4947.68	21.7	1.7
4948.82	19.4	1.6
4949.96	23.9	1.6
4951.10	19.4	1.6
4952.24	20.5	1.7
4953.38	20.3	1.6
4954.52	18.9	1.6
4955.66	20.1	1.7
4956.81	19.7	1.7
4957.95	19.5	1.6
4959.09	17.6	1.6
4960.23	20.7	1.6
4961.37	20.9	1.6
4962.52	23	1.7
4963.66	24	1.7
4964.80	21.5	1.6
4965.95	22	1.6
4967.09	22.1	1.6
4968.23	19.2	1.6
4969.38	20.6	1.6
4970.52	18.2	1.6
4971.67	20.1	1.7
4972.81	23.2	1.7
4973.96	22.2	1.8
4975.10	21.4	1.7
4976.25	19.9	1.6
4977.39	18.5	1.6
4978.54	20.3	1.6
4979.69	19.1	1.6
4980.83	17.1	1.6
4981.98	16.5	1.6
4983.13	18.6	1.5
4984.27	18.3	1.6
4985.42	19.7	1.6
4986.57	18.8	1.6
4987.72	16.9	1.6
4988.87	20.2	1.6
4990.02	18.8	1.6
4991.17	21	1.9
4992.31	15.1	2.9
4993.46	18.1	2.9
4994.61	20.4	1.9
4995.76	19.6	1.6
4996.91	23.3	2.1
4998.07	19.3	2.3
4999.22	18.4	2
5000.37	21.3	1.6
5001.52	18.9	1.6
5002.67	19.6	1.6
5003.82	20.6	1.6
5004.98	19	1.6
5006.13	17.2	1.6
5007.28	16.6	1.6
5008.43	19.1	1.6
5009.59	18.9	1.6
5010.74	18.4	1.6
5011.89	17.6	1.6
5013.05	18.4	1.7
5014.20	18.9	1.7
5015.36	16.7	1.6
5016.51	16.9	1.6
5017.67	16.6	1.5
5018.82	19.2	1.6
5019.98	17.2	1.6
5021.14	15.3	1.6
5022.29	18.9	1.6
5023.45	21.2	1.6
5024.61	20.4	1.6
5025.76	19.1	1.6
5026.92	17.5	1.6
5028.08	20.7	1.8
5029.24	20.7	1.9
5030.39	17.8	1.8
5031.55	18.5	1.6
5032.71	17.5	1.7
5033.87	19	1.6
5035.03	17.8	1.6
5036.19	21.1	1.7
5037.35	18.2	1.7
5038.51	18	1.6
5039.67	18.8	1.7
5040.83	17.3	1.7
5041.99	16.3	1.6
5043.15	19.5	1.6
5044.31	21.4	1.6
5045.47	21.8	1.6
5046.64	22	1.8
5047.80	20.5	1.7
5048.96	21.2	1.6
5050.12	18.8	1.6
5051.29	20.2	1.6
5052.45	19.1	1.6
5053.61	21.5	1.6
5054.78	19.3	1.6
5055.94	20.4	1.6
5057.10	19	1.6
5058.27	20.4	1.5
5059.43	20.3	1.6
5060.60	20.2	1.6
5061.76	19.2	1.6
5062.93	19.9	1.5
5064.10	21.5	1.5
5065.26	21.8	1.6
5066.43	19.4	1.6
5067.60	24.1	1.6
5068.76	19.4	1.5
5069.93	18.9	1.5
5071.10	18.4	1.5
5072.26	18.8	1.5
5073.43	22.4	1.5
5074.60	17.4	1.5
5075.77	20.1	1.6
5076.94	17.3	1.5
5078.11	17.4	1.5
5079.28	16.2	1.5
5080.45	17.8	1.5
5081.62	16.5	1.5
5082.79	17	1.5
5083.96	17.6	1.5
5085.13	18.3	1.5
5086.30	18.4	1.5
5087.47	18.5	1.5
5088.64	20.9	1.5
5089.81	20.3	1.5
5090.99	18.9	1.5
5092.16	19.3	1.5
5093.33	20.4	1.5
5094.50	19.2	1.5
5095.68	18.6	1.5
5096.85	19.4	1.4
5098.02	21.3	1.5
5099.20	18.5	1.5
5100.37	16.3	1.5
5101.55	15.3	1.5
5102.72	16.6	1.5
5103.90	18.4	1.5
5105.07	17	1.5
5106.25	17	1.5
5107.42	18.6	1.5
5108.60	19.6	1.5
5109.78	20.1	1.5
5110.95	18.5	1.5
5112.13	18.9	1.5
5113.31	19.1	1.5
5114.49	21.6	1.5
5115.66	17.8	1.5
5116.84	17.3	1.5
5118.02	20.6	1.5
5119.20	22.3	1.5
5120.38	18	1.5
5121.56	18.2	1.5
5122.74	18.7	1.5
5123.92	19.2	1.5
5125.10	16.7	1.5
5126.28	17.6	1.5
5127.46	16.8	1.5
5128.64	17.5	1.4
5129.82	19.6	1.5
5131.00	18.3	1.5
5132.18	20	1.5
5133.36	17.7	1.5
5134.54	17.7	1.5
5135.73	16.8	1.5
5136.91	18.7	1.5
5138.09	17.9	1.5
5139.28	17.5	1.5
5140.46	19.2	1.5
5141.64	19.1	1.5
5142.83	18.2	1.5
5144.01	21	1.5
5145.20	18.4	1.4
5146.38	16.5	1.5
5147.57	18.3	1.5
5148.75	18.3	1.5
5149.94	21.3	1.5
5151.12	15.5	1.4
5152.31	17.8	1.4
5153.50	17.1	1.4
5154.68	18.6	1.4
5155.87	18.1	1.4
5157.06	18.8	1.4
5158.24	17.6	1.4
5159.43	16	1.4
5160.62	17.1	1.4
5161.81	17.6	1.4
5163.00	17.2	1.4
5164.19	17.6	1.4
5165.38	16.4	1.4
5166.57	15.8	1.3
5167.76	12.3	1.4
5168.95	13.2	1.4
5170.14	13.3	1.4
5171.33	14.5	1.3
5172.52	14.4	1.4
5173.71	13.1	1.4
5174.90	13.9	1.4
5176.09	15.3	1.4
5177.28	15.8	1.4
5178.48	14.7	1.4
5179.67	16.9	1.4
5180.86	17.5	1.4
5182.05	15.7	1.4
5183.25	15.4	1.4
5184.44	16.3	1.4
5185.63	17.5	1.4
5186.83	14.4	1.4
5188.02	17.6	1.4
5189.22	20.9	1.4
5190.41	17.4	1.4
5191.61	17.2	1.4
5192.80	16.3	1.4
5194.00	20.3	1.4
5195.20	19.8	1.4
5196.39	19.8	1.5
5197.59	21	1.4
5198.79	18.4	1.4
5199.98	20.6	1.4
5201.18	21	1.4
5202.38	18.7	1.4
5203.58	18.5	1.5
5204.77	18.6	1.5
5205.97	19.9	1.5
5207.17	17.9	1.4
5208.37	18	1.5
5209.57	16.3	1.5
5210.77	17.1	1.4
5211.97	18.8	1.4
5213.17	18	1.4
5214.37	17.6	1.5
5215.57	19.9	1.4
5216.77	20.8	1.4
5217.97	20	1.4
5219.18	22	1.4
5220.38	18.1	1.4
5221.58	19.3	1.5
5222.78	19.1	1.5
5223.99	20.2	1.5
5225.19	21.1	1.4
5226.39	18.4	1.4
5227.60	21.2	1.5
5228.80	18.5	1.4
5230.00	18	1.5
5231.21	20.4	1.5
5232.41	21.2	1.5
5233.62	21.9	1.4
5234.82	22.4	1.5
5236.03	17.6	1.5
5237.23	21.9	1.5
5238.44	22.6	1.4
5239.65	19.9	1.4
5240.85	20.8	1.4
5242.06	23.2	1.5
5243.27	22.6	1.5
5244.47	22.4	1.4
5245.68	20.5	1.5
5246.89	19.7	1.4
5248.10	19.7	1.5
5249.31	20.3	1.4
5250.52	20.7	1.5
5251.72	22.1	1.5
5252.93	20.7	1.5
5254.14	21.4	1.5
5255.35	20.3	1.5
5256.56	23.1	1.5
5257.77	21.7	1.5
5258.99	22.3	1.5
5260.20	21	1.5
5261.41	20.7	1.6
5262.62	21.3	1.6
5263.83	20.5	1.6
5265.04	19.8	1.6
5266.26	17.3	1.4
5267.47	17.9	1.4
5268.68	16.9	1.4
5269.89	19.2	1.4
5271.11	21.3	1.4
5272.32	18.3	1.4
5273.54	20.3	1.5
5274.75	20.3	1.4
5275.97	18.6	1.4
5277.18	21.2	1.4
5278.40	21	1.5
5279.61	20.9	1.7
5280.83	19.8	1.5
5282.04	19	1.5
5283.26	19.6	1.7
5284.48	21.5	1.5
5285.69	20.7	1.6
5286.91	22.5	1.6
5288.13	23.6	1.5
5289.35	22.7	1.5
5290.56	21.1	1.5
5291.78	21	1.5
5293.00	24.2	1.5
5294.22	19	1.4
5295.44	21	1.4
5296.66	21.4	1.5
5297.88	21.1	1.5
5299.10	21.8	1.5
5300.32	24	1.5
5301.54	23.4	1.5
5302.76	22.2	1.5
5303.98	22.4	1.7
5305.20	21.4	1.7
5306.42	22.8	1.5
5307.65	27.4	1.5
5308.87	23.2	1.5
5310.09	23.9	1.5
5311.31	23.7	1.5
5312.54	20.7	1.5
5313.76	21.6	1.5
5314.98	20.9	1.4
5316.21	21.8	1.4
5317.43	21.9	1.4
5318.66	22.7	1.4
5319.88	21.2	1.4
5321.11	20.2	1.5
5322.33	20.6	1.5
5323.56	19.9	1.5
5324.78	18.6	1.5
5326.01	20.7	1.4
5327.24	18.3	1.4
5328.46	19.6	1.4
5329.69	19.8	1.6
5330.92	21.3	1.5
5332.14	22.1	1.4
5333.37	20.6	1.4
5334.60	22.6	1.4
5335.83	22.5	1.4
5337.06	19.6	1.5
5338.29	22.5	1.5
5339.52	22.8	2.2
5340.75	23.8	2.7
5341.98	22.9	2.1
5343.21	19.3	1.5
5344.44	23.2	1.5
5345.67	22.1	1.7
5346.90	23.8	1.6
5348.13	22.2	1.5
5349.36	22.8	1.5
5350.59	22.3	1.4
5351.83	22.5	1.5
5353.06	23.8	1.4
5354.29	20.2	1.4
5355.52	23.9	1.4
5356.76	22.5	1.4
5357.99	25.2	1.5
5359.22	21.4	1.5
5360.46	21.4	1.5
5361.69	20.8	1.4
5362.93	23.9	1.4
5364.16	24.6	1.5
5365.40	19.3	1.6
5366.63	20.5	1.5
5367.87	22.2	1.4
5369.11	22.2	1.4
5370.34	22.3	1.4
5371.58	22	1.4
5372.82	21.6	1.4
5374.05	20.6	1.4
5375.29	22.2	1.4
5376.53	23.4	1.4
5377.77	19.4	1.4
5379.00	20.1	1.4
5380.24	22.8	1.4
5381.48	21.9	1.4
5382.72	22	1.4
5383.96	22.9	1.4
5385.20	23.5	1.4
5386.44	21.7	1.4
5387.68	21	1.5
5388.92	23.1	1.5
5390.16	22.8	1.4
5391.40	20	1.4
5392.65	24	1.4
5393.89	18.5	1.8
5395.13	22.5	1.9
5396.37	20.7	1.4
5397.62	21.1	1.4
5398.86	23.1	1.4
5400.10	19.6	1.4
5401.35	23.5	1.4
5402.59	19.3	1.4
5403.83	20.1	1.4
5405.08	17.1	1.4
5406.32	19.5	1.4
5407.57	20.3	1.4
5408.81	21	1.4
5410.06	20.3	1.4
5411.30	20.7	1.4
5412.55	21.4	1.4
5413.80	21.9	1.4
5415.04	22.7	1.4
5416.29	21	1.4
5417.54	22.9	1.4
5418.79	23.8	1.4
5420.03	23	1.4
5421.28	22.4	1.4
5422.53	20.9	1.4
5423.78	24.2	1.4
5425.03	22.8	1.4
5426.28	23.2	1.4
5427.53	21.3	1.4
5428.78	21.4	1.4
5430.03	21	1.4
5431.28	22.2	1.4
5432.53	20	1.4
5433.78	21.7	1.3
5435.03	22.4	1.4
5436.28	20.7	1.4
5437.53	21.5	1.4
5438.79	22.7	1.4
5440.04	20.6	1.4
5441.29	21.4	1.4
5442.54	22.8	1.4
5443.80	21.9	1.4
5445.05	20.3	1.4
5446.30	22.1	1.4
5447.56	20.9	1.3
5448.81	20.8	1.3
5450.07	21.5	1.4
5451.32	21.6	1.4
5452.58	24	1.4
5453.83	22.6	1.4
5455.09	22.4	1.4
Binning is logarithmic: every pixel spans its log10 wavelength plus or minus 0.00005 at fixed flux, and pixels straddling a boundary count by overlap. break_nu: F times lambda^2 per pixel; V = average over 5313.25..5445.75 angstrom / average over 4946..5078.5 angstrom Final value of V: 1.3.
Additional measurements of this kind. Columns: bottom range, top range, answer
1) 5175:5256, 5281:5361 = 1.18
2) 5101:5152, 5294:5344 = 1.27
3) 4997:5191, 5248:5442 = 1.29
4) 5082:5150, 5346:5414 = 1.29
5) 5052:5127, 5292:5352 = 1.26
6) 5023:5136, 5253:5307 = 1.19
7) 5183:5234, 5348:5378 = 1.24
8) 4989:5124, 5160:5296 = 1.08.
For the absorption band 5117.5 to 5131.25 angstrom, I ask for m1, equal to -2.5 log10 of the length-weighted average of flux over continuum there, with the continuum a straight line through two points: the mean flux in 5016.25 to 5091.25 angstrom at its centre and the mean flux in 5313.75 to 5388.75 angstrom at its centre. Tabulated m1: 0.07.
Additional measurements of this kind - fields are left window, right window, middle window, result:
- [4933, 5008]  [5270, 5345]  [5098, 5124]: 0.12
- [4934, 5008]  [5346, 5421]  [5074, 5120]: 0.12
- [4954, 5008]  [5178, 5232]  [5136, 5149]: 0.03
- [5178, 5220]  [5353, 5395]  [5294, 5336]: -0.05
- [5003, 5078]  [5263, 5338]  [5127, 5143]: 0.09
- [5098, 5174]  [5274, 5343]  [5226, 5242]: -0.03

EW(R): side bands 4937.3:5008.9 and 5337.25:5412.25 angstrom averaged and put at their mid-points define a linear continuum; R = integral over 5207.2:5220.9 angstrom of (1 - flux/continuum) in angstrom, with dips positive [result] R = 1.55 angstrom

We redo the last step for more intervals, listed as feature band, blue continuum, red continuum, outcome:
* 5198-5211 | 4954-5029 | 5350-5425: 1.2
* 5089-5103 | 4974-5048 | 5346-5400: 0.6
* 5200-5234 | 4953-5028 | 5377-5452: 2.0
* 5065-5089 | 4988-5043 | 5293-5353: 0.6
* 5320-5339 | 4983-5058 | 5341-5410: 0.7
